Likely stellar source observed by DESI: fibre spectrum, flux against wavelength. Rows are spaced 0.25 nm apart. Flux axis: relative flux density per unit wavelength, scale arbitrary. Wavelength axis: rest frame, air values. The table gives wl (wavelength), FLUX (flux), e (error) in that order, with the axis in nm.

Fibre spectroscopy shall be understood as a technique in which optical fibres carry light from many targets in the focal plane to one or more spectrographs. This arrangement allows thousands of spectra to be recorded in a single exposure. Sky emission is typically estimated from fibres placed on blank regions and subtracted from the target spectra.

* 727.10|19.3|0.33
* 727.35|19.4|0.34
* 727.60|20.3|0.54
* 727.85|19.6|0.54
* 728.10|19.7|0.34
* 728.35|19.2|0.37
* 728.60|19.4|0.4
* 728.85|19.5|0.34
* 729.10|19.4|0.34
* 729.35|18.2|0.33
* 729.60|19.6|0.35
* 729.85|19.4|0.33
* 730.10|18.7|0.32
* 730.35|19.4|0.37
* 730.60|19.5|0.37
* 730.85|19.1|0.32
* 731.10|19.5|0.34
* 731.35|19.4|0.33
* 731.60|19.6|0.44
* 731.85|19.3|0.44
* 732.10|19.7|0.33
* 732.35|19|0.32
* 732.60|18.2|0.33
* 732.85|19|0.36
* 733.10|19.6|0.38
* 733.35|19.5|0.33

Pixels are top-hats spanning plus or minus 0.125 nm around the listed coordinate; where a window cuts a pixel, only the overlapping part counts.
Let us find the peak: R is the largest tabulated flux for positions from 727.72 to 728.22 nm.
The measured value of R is 19.7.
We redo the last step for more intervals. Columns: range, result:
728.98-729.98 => 19.6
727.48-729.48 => 20.3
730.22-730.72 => 19.5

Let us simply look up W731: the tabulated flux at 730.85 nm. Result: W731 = 19.1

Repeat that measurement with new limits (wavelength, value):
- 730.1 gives 18.7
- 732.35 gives 19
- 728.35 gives 19.2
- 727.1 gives 19.3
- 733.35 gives 19.5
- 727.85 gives 19.6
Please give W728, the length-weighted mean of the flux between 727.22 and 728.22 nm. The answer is 19.7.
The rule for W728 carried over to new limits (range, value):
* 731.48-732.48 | 19.4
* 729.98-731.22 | 19.2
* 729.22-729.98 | 19.1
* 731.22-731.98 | 19.4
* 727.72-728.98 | 19.5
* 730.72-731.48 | 19.3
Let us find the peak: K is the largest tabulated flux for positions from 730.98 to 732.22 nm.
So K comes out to 19.7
